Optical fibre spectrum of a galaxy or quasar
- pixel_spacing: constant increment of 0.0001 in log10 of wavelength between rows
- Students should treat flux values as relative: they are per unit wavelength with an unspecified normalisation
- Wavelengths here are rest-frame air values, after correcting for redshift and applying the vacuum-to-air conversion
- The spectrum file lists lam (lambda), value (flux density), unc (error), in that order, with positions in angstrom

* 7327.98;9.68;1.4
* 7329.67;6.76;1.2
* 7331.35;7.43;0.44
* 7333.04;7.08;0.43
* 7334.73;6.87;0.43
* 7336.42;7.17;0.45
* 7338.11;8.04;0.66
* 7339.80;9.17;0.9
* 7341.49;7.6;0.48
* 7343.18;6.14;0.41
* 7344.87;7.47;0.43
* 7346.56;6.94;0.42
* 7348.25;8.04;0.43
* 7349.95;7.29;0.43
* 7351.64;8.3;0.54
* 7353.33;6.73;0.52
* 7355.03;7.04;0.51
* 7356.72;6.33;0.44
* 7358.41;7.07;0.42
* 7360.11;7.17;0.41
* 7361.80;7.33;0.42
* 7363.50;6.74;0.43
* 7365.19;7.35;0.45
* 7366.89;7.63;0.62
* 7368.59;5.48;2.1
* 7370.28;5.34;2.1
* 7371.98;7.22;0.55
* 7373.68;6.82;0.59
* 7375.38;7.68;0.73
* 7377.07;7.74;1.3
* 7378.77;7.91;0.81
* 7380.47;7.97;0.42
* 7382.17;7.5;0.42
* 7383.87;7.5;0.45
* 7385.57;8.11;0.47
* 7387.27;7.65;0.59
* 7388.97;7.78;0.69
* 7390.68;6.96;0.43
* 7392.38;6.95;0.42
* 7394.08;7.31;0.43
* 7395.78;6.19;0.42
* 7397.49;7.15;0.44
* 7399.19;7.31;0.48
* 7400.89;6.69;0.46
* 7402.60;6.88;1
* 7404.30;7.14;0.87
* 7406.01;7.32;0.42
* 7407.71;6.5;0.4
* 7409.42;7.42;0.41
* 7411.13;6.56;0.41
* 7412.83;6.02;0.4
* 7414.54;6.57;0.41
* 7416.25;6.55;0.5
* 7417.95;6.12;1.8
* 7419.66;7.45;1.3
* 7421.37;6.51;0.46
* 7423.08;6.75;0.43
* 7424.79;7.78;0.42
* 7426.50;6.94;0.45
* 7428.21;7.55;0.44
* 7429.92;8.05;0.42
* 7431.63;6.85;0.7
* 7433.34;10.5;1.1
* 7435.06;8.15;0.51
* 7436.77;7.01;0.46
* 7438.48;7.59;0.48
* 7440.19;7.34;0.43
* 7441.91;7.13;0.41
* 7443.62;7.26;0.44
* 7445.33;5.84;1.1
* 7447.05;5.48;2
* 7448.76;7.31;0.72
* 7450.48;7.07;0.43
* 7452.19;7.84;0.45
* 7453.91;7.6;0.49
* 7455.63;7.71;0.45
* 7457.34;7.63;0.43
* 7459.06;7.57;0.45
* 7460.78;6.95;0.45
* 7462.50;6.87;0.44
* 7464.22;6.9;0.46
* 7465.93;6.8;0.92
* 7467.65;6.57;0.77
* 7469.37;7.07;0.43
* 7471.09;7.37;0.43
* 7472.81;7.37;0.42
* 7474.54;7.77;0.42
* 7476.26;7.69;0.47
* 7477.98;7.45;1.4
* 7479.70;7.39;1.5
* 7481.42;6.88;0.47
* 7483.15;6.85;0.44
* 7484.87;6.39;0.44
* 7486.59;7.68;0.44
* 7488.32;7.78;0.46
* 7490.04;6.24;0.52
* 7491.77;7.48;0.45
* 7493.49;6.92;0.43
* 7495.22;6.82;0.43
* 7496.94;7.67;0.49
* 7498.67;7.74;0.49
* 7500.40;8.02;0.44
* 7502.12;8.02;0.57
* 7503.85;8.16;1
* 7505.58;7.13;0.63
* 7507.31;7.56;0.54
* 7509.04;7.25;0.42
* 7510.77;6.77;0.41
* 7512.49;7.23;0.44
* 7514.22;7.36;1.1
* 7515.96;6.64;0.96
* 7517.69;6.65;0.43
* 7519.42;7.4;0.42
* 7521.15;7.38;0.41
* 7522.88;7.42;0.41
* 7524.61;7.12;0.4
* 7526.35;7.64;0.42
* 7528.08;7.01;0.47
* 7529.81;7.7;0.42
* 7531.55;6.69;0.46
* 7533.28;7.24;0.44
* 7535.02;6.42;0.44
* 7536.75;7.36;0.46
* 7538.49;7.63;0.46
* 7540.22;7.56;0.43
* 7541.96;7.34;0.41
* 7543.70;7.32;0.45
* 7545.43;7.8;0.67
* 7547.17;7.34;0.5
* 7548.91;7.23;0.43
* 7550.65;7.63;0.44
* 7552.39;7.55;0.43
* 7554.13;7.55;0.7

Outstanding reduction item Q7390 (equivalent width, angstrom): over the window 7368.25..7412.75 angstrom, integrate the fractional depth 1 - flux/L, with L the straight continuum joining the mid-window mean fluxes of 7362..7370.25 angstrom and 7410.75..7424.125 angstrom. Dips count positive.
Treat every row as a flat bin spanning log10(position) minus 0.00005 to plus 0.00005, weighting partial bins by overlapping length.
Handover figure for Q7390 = -3.17 angstrom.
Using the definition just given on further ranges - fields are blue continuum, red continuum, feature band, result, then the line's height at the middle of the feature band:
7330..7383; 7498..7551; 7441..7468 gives 1.0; 7.3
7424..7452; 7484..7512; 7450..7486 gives 0.7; 7.36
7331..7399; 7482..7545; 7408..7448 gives 0.9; 7.26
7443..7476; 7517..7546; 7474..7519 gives -0.6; 7.2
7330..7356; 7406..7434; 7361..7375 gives 1.0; 7.31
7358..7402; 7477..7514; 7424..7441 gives -1.3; 7.24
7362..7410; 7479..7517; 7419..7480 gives -0.8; 7.22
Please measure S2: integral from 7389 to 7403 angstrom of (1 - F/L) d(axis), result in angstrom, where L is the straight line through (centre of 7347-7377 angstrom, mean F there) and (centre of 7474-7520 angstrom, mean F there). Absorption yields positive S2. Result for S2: 0.3 angstrom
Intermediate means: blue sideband 7.05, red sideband 7.29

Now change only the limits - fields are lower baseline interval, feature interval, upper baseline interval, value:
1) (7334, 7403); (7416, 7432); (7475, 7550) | 0.4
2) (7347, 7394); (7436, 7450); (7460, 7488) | 0.6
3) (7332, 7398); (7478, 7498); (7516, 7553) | 0.4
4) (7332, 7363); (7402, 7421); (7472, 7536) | 1.4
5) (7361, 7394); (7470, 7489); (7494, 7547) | 0.0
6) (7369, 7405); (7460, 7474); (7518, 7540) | 0.4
